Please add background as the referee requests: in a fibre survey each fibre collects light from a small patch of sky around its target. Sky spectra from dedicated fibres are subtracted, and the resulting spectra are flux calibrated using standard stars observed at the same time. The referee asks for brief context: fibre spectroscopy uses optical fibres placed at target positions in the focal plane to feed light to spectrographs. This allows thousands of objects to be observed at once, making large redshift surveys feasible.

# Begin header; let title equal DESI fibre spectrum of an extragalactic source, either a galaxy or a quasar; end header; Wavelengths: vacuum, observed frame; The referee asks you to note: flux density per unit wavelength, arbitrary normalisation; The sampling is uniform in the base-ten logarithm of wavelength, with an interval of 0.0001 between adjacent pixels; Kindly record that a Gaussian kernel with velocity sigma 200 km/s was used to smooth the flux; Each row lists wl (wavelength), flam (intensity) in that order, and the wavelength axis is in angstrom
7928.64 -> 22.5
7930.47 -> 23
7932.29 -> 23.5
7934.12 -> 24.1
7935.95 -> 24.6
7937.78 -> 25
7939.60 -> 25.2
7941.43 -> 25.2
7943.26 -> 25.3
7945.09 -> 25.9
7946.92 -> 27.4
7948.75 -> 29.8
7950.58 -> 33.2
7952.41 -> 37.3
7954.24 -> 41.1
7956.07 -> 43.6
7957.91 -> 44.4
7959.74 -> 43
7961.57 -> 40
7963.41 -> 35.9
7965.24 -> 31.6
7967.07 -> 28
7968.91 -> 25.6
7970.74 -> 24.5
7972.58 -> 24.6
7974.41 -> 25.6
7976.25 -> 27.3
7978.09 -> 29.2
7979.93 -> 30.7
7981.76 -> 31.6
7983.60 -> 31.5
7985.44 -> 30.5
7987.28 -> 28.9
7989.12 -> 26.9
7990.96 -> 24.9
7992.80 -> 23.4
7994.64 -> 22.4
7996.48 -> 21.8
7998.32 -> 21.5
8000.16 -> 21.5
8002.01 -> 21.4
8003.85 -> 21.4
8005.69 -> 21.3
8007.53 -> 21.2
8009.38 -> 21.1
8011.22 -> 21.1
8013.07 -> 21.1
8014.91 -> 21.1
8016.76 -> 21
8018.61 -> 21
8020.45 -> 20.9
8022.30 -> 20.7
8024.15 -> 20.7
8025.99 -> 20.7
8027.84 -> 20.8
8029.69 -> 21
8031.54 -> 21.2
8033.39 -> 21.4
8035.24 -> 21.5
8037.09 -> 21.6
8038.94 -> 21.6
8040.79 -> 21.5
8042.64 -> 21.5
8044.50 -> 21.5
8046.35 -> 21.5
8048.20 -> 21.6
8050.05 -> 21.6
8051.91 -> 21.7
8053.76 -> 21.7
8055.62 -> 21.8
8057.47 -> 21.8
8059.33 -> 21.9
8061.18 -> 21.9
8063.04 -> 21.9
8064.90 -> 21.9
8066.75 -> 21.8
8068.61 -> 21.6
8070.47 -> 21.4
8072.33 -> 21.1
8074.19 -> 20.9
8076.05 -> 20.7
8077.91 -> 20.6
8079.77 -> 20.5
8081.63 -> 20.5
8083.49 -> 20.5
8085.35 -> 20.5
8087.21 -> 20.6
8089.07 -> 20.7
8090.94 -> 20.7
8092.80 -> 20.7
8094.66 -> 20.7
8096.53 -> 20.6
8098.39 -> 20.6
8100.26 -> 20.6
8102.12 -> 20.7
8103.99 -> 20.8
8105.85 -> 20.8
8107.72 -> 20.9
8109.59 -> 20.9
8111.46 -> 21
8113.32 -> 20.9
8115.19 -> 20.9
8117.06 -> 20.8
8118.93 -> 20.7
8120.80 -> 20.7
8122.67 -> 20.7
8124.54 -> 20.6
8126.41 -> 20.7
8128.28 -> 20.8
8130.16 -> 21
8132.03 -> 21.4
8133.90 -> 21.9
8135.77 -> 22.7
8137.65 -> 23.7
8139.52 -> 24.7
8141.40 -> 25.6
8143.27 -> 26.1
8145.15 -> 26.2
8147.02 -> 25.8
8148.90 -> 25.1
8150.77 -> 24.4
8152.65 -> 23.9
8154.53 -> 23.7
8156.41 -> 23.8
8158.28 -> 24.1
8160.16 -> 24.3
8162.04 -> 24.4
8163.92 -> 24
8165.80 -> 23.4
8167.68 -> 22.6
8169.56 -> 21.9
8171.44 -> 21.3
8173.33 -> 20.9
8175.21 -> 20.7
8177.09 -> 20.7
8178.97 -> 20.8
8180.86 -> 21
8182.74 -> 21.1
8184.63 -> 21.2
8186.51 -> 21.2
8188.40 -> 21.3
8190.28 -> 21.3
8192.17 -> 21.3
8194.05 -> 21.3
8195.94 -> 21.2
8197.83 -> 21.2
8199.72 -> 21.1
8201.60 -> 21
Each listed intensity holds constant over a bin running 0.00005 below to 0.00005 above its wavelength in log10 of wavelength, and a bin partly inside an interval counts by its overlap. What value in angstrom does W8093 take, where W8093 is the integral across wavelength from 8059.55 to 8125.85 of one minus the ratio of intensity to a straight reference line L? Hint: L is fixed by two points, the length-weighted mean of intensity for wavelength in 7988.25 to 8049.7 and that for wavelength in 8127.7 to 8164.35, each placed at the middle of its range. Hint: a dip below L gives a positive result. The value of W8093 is 5.88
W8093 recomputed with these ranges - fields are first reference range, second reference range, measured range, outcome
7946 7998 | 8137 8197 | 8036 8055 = 4.2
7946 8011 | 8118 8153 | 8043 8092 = 8.2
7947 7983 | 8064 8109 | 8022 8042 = 3.8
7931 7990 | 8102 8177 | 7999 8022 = 5.7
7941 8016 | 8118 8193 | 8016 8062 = 8.5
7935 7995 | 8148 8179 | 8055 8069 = 2.5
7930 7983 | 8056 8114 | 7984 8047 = 9.3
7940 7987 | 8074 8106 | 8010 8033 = 4.9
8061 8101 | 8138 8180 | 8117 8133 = 1.1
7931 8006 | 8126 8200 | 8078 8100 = 3.8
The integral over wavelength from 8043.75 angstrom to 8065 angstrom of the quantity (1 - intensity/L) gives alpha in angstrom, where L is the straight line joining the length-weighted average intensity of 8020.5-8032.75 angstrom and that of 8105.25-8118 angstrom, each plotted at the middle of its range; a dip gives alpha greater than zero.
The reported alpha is -0.88 angstrom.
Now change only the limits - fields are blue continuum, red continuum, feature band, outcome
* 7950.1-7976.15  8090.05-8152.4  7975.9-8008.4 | 6.60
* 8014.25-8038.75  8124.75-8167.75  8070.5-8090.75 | 1.39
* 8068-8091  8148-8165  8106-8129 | 1.70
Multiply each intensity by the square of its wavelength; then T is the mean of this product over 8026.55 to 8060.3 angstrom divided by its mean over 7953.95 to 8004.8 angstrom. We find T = 0.7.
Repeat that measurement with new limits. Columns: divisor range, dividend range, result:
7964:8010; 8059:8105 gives 0.84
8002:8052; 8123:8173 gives 1.13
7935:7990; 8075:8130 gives 0.70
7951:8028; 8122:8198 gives 0.87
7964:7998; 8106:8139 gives 0.81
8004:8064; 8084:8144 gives 1.02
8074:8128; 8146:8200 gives 1.10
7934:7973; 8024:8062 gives 0.70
